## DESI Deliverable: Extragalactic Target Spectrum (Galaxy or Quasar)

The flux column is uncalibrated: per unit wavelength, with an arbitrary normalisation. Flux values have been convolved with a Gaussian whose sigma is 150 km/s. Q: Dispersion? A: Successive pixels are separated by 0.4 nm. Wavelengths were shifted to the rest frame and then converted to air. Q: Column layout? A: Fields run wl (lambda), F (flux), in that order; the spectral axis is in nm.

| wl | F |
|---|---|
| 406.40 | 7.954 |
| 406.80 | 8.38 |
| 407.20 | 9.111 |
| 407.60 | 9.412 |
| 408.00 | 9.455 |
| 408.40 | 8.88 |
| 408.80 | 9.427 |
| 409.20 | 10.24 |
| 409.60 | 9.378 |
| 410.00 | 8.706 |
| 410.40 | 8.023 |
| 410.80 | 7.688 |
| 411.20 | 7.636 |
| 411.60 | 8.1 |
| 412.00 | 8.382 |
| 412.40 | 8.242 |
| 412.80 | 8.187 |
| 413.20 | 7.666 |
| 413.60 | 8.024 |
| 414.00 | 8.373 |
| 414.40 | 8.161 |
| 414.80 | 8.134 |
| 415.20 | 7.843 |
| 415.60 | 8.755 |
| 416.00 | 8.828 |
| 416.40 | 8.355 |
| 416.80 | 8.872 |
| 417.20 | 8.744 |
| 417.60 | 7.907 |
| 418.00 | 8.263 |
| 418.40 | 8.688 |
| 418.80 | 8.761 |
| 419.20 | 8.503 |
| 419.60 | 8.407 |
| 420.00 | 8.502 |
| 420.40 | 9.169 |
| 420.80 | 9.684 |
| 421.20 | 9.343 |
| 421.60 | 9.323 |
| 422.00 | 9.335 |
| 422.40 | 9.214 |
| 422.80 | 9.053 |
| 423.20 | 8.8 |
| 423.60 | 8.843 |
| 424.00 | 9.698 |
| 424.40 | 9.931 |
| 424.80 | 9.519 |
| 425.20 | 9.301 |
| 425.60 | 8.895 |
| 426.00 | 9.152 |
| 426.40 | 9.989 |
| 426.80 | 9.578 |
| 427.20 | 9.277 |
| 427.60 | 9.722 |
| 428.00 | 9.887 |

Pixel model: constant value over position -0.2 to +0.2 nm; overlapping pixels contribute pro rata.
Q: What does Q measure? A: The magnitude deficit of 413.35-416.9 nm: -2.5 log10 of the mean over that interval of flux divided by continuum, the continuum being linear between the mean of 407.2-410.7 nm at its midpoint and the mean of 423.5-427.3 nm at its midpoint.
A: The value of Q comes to 0.11 mag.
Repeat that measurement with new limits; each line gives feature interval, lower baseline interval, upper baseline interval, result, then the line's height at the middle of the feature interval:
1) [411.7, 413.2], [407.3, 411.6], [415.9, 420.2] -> 0.07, 8.74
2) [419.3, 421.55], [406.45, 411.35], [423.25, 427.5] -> 0.03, 9.24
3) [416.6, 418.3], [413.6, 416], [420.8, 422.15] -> 0.03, 8.72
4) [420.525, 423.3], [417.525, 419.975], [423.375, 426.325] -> -0.04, 8.92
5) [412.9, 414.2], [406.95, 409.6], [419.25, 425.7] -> 0.16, 9.32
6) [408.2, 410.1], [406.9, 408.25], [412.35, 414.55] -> -0.05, 8.93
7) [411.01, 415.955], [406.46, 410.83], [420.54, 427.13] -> 0.12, 9.1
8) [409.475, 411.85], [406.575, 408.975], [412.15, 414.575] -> 0.05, 8.59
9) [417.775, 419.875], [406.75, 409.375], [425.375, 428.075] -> 0.11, 9.41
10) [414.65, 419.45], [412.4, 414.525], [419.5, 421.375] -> 0.01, 8.59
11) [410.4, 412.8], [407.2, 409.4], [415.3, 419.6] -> 0.14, 9.12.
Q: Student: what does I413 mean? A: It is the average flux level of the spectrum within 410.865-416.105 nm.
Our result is 8.15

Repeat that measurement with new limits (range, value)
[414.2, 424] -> 8.75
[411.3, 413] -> 8.19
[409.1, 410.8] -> 8.85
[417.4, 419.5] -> 8.42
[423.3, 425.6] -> 9.38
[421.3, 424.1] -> 9.17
